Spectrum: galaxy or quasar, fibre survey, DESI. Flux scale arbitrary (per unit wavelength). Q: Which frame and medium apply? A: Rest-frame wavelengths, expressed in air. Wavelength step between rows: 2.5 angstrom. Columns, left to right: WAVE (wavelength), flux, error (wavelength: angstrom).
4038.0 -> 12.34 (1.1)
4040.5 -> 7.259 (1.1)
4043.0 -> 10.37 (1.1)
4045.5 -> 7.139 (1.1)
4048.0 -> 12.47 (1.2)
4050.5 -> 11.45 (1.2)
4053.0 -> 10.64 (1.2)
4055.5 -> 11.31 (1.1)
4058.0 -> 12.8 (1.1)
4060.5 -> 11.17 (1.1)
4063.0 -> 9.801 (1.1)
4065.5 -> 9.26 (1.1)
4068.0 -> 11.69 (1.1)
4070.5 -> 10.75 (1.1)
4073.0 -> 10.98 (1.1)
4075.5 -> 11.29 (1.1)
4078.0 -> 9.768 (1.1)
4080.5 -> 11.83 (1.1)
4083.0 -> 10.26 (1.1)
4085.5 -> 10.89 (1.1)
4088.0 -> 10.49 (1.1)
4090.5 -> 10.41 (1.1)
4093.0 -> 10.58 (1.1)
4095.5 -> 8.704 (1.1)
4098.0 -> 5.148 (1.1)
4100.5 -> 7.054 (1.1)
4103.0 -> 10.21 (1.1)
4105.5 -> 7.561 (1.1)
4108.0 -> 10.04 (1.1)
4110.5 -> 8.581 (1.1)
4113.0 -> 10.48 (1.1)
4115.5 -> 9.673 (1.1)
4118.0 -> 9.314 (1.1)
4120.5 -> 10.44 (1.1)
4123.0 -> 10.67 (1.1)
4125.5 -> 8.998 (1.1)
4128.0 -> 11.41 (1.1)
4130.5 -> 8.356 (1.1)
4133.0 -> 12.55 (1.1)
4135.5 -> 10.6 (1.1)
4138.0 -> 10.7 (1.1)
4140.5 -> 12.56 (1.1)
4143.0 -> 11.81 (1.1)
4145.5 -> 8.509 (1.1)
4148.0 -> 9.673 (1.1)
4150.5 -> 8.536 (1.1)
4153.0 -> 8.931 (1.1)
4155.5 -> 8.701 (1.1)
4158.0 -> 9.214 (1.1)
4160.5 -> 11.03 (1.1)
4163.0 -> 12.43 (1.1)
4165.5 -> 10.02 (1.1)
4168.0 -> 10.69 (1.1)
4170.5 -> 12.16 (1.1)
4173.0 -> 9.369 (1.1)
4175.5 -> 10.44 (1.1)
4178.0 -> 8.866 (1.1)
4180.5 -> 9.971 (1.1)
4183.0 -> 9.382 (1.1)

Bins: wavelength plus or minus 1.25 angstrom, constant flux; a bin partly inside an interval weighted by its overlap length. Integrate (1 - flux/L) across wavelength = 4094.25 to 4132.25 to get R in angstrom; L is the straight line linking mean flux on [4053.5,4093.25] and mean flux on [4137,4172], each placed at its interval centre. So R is 5.1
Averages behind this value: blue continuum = 10.8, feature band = 9.15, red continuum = 10.3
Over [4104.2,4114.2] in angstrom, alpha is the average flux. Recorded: 9.16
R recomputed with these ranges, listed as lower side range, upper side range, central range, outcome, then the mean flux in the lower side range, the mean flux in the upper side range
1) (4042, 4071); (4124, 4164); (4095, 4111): 3.6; 10.7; 10.2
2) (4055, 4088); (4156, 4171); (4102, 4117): 2.0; 10.9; 10.8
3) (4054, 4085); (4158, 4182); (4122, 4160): 1.8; 10.9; 10.5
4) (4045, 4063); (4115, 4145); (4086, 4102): 2.9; 11.1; 10.6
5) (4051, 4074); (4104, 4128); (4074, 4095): -0.4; 10.9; 9.63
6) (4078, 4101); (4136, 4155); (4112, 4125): -0.3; 9.58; 10.1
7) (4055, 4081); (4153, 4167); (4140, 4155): 0.7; 10.9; 10.2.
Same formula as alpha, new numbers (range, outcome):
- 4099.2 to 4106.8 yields 8.27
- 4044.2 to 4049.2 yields 9.78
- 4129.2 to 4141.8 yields 11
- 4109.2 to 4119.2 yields 9.52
